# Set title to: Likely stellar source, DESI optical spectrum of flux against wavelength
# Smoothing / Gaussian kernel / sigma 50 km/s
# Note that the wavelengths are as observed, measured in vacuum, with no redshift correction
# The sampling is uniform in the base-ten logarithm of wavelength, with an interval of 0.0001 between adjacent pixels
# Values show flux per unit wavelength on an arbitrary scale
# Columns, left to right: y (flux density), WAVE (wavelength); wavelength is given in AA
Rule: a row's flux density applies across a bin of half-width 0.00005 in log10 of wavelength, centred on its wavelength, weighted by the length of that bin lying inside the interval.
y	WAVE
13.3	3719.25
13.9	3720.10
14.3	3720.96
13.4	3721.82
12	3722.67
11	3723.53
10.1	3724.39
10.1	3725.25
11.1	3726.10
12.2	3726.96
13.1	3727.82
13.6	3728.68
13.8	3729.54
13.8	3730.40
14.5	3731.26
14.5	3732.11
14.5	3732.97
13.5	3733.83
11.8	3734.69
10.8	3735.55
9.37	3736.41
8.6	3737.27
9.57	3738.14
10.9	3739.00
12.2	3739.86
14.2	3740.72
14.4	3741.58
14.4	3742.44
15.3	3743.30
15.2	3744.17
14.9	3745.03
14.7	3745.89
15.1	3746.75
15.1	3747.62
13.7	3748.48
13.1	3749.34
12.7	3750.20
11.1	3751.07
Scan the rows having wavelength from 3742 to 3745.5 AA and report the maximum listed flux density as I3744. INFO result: 15.3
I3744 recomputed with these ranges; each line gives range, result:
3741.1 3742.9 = 14.4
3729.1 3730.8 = 13.8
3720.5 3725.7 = 14.3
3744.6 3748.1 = 15.1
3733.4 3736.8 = 13.5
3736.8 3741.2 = 14.2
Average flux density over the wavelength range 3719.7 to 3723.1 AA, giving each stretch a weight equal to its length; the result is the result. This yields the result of 13.4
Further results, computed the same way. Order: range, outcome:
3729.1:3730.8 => 13.8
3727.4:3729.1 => 13.3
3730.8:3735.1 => 13.8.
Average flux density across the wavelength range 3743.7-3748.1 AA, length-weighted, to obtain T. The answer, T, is 15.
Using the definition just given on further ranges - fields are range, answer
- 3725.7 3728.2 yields 12.1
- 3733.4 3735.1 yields 12.7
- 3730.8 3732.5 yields 14.6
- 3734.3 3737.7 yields 10.1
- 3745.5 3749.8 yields 14.3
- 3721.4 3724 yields 12.1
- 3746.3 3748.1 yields 15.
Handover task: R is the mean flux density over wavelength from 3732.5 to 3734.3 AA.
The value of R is 14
